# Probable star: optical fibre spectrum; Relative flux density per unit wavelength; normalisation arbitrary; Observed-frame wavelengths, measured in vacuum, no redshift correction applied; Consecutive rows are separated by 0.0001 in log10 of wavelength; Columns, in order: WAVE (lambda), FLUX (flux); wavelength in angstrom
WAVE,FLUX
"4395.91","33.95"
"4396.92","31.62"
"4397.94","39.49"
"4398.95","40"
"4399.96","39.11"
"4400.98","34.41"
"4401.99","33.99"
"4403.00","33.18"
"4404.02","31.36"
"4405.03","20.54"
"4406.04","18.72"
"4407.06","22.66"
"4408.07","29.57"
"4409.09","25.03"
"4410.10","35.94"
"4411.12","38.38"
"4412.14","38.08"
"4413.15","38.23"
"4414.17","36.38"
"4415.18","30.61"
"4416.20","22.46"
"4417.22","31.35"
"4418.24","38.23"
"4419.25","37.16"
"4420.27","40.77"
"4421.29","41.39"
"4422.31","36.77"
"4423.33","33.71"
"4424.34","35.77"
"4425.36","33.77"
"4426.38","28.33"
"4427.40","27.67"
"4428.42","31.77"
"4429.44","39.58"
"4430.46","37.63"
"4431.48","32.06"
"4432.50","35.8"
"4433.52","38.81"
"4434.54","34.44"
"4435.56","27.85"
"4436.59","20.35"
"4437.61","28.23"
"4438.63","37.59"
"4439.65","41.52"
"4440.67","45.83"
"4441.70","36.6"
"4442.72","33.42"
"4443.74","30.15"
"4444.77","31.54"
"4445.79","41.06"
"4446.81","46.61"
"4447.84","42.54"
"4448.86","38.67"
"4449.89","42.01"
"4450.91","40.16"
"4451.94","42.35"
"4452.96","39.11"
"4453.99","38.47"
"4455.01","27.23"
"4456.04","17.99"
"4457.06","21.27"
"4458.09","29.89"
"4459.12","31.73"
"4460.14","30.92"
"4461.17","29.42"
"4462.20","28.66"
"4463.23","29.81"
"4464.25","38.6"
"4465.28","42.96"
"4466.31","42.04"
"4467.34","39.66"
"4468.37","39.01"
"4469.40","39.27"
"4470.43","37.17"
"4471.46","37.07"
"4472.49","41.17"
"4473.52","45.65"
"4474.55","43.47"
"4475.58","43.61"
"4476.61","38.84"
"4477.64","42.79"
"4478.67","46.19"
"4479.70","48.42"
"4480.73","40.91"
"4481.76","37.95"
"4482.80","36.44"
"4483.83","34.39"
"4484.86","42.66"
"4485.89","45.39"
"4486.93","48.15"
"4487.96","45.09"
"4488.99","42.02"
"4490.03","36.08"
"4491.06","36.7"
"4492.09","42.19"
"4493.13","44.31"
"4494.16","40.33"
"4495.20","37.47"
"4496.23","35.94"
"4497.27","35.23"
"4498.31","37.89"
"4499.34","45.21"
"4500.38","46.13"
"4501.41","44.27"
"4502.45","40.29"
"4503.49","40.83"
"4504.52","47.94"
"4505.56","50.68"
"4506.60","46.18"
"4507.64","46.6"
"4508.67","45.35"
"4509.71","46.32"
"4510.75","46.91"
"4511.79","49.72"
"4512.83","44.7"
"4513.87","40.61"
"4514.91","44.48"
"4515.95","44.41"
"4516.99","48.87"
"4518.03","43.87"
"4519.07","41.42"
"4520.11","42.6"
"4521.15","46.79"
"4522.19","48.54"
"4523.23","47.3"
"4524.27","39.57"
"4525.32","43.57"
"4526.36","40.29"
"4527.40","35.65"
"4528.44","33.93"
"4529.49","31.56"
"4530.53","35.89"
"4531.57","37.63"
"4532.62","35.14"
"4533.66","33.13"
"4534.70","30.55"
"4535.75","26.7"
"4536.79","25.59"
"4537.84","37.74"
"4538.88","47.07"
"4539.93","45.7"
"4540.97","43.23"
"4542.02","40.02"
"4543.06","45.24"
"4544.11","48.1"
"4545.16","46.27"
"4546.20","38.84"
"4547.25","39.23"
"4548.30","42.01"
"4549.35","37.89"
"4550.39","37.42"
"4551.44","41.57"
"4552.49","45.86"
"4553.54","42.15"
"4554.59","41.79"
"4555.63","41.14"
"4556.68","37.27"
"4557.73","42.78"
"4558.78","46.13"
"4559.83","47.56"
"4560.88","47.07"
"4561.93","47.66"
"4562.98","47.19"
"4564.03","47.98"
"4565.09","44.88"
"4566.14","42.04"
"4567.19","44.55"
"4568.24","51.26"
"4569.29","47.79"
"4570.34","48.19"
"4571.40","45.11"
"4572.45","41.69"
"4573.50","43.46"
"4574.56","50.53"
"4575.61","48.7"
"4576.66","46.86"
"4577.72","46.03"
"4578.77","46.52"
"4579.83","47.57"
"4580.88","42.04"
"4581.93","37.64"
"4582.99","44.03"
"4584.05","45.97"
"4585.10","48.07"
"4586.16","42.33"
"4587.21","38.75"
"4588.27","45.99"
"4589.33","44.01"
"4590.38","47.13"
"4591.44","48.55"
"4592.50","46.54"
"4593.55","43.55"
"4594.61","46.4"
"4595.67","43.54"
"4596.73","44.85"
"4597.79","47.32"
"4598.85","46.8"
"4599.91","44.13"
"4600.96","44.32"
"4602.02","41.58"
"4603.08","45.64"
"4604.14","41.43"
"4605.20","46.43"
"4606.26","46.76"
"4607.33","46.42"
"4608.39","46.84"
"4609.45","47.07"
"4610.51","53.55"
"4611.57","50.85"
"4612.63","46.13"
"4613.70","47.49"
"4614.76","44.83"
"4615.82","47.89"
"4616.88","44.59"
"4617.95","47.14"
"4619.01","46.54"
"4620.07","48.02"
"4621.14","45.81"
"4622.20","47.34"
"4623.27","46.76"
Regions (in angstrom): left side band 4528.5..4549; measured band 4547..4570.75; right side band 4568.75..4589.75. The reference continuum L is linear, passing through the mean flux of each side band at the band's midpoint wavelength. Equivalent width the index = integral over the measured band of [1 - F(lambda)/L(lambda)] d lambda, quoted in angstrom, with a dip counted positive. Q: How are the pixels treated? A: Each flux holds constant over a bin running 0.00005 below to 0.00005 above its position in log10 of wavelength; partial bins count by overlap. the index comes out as -1.3 angstrom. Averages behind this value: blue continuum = 38.3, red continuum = 45.1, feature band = 44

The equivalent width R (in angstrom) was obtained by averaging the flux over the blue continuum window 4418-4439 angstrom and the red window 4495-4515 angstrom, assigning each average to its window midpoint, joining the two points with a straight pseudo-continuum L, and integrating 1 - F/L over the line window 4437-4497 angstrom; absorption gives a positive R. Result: 1.2 angstrom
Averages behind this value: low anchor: 34.1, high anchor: 43.7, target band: 38.2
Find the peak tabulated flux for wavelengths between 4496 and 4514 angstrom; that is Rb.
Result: 50.68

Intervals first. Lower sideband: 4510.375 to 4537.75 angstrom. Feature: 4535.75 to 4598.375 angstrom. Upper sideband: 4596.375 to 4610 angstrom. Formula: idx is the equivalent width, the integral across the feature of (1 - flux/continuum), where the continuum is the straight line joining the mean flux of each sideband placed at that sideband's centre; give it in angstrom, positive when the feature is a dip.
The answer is -1.59 angstrom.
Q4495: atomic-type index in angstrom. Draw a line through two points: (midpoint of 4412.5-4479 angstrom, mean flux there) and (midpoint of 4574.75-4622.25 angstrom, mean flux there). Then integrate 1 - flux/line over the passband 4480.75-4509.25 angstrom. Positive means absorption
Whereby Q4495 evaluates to -2.1 angstrom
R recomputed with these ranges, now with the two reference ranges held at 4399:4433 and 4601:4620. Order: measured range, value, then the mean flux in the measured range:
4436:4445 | 0.23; 33.9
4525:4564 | 1.64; 40.3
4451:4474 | 0.83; 35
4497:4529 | -3.22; 43.8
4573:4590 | -0.16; 44.9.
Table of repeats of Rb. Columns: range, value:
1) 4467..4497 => 48.42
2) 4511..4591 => 51.26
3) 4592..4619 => 53.55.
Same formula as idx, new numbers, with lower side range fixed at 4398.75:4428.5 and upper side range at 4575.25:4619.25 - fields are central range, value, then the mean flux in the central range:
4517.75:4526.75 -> -0.8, 43.8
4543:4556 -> 0.1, 42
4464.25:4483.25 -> -2.2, 41.2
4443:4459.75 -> 0.2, 35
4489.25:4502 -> -0.5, 40.2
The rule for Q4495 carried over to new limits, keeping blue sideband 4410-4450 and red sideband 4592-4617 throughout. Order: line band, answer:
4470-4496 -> -1.82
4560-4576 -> -0.99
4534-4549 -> 0.93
